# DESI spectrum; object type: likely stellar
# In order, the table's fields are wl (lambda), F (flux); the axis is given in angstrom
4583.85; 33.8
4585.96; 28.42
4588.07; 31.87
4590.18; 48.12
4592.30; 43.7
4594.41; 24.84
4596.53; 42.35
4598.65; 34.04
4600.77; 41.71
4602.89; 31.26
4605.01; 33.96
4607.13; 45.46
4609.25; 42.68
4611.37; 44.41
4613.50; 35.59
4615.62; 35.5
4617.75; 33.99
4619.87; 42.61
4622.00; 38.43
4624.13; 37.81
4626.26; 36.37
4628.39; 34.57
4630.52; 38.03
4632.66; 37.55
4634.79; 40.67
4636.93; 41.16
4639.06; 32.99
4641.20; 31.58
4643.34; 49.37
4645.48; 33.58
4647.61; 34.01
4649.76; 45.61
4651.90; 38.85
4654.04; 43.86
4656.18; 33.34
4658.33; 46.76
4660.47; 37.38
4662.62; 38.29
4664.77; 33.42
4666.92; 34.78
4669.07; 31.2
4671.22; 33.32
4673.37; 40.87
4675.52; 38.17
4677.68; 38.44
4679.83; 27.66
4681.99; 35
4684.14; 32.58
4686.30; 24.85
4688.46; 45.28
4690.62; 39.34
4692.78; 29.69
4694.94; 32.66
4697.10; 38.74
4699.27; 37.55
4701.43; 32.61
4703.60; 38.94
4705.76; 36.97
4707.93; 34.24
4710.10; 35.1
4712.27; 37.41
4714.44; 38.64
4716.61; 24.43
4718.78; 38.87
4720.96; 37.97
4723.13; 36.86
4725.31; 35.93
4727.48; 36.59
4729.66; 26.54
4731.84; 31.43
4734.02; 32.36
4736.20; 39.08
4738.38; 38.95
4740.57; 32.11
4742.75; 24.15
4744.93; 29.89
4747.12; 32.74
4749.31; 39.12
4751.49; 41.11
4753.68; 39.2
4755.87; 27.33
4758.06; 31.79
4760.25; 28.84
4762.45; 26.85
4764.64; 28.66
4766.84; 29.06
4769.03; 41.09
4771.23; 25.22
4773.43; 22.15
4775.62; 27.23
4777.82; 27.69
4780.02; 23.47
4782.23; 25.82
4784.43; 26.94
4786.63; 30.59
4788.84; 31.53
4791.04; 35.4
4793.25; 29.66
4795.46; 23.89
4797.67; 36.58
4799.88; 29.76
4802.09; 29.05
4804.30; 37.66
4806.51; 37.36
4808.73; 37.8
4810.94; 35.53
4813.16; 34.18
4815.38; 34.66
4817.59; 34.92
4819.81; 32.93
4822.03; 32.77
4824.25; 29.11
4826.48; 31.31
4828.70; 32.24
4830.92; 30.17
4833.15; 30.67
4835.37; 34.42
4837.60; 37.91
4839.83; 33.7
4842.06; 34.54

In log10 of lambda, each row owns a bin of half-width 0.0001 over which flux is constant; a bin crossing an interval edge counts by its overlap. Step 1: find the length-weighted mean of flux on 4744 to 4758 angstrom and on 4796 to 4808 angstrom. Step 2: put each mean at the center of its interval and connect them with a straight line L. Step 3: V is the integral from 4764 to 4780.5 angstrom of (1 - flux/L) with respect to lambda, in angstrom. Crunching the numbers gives 2.9 angstrom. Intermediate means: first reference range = 34.7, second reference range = 33.7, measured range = 28.2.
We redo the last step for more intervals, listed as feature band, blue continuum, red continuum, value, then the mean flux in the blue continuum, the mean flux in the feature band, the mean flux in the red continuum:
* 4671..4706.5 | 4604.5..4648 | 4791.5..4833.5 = 0.9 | 38.2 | 35.5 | 32.7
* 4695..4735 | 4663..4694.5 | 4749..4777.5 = -2.3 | 34.7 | 35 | 31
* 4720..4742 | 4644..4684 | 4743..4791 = -1.3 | 36.9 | 34.6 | 30.3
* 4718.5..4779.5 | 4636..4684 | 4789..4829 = 4.3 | 37.2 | 32.3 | 33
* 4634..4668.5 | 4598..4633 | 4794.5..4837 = -1.2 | 37.9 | 38.3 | 33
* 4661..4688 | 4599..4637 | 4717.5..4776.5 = 1.1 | 38.3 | 34.4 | 32.6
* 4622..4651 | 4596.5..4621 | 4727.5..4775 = -0.6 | 38.5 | 38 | 31.9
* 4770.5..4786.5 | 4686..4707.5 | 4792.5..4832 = 3.8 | 36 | 25.8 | 32.8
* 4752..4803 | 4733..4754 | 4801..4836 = 6.8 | 34.7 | 29.6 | 33.4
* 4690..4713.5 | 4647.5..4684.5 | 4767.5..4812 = -0.3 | 37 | 35.7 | 30.7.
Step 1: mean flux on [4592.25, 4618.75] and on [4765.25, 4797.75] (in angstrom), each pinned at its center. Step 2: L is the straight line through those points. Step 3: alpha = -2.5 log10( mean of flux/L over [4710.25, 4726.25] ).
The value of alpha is -0.12 mag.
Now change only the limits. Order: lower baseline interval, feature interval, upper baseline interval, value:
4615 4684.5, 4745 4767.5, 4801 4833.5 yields 0.08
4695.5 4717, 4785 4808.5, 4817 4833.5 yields 0.01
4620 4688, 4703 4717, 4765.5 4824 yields -0.03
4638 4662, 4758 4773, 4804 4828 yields 0.20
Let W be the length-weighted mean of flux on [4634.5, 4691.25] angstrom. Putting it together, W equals 37.1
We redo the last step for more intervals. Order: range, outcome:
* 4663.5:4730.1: 35.1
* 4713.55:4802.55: 31.6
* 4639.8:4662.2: 39.3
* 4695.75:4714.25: 36.5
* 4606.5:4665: 38.7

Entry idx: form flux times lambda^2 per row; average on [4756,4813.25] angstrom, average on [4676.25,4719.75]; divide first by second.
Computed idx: 0.90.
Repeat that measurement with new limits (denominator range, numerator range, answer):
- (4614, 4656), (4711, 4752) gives 0.94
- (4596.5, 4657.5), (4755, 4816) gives 0.85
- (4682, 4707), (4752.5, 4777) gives 0.87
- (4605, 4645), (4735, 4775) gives 0.88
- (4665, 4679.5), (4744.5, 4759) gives 1.01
